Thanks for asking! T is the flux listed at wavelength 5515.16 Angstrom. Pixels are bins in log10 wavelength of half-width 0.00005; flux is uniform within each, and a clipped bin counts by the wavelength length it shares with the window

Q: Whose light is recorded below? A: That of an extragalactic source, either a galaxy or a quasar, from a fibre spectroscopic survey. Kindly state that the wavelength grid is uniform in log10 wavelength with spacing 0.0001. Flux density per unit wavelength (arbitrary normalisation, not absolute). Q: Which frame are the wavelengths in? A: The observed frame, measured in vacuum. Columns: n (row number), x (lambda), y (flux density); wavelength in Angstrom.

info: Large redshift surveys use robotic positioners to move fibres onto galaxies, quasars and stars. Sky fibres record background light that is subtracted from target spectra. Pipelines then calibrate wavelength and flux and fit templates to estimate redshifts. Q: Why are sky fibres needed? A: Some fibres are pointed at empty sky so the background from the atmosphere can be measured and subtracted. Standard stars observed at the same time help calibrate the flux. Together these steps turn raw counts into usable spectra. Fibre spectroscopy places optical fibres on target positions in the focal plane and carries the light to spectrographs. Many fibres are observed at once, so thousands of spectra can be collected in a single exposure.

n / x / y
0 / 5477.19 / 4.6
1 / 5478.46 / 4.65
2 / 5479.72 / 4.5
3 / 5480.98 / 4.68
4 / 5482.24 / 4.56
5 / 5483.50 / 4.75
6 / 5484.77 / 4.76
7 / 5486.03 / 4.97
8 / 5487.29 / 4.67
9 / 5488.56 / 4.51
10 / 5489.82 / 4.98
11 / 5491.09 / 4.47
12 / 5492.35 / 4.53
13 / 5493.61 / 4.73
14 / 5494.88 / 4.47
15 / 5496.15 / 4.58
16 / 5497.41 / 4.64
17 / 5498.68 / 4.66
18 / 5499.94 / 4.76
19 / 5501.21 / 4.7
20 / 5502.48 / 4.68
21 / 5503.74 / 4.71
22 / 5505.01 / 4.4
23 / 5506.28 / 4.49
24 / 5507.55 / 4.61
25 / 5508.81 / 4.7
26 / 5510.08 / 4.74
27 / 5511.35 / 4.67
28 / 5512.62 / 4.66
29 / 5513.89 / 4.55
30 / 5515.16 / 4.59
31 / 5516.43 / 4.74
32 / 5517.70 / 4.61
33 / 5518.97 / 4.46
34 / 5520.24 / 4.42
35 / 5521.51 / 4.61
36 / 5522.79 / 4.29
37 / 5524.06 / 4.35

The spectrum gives 4.59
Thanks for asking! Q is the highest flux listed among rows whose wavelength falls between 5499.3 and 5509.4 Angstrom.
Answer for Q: 4.76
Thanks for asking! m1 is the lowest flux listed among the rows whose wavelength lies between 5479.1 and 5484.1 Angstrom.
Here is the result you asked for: 4.5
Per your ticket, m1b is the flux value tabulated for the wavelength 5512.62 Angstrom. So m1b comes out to 4.66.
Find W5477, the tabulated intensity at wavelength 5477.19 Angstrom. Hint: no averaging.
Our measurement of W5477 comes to 4.6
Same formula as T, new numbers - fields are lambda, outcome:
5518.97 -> 4.46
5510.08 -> 4.74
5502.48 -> 4.68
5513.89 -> 4.55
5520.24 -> 4.42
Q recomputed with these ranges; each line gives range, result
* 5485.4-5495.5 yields 4.98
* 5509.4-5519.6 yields 4.74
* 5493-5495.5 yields 4.73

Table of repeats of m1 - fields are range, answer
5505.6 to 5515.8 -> 4.49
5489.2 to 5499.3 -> 4.47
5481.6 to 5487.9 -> 4.56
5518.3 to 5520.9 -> 4.42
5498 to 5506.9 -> 4.4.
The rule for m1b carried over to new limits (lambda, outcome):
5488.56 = 4.51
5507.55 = 4.61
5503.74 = 4.71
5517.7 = 4.61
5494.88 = 4.47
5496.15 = 4.58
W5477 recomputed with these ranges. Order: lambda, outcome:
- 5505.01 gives 4.4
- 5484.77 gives 4.76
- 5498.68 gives 4.66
